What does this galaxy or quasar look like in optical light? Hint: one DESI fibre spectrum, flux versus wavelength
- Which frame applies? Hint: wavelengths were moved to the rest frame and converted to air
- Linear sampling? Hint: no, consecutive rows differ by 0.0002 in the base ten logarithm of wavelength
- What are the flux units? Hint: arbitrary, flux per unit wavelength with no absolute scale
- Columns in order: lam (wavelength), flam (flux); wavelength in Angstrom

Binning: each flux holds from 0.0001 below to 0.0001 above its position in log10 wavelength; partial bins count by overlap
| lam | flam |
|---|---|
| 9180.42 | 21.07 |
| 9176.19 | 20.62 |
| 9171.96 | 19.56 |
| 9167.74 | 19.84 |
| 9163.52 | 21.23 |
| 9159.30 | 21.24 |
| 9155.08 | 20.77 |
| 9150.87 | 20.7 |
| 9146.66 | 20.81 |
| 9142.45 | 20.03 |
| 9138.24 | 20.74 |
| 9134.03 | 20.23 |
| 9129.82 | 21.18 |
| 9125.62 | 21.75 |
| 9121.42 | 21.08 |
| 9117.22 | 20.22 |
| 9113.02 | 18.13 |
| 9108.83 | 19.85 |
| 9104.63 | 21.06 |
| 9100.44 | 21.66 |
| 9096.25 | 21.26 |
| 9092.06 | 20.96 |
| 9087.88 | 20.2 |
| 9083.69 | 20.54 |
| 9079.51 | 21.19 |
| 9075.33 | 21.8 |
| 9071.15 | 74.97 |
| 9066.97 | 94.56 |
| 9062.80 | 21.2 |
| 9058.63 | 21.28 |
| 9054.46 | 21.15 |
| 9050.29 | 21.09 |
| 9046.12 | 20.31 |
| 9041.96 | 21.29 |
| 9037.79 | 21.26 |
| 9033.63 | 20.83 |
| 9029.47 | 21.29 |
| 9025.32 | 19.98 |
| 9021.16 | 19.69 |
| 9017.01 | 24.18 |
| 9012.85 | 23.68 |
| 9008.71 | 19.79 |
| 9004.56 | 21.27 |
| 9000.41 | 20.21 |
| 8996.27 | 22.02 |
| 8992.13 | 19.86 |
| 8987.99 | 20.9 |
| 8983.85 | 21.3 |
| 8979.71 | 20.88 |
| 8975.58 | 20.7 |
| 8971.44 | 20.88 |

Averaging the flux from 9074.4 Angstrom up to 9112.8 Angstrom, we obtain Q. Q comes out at 20.8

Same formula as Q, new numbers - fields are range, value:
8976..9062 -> 21.1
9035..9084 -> 32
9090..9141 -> 20.7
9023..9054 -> 20.9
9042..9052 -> 20.8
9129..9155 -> 20.6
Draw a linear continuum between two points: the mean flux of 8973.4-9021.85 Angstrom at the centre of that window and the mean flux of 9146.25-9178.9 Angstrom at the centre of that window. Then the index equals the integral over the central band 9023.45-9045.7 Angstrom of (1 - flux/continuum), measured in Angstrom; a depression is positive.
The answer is 0.2 Angstrom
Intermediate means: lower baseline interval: 21.2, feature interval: 20.9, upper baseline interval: 20.6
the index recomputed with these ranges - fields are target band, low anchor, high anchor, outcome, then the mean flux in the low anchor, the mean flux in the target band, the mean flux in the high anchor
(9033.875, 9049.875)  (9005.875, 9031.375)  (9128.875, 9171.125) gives 0.3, 21.4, 20.9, 20.6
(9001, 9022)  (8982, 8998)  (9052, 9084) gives 3.2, 21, 21.7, 37.8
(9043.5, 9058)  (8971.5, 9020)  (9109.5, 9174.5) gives 0.1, 21.3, 20.9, 20.5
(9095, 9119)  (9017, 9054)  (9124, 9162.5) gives 0.6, 20.9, 20.3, 20.8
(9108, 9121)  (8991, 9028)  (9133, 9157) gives 0.7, 21.2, 19.6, 20.6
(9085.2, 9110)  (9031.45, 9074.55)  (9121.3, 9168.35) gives 5.8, 33.4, 20.9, 20.8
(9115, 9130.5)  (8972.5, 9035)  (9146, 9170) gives -0.1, 21.1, 21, 20.8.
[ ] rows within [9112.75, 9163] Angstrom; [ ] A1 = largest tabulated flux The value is 21.75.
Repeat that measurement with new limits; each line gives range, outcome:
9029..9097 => 94.56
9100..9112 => 21.66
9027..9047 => 21.29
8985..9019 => 24.18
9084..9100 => 21.26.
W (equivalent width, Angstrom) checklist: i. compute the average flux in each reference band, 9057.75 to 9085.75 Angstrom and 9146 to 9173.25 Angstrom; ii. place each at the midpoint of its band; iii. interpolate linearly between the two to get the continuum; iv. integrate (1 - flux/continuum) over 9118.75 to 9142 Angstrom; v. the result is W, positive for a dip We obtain 5.3 Angstrom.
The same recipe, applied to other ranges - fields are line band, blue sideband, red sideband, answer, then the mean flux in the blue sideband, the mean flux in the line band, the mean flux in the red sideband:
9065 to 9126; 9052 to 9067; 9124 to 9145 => -4.7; 31.6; 29.3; 20.8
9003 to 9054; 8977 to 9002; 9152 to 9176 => -1.0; 20.9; 21.2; 20.5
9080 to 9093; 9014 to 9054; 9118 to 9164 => 0.2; 21.2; 20.6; 20.9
